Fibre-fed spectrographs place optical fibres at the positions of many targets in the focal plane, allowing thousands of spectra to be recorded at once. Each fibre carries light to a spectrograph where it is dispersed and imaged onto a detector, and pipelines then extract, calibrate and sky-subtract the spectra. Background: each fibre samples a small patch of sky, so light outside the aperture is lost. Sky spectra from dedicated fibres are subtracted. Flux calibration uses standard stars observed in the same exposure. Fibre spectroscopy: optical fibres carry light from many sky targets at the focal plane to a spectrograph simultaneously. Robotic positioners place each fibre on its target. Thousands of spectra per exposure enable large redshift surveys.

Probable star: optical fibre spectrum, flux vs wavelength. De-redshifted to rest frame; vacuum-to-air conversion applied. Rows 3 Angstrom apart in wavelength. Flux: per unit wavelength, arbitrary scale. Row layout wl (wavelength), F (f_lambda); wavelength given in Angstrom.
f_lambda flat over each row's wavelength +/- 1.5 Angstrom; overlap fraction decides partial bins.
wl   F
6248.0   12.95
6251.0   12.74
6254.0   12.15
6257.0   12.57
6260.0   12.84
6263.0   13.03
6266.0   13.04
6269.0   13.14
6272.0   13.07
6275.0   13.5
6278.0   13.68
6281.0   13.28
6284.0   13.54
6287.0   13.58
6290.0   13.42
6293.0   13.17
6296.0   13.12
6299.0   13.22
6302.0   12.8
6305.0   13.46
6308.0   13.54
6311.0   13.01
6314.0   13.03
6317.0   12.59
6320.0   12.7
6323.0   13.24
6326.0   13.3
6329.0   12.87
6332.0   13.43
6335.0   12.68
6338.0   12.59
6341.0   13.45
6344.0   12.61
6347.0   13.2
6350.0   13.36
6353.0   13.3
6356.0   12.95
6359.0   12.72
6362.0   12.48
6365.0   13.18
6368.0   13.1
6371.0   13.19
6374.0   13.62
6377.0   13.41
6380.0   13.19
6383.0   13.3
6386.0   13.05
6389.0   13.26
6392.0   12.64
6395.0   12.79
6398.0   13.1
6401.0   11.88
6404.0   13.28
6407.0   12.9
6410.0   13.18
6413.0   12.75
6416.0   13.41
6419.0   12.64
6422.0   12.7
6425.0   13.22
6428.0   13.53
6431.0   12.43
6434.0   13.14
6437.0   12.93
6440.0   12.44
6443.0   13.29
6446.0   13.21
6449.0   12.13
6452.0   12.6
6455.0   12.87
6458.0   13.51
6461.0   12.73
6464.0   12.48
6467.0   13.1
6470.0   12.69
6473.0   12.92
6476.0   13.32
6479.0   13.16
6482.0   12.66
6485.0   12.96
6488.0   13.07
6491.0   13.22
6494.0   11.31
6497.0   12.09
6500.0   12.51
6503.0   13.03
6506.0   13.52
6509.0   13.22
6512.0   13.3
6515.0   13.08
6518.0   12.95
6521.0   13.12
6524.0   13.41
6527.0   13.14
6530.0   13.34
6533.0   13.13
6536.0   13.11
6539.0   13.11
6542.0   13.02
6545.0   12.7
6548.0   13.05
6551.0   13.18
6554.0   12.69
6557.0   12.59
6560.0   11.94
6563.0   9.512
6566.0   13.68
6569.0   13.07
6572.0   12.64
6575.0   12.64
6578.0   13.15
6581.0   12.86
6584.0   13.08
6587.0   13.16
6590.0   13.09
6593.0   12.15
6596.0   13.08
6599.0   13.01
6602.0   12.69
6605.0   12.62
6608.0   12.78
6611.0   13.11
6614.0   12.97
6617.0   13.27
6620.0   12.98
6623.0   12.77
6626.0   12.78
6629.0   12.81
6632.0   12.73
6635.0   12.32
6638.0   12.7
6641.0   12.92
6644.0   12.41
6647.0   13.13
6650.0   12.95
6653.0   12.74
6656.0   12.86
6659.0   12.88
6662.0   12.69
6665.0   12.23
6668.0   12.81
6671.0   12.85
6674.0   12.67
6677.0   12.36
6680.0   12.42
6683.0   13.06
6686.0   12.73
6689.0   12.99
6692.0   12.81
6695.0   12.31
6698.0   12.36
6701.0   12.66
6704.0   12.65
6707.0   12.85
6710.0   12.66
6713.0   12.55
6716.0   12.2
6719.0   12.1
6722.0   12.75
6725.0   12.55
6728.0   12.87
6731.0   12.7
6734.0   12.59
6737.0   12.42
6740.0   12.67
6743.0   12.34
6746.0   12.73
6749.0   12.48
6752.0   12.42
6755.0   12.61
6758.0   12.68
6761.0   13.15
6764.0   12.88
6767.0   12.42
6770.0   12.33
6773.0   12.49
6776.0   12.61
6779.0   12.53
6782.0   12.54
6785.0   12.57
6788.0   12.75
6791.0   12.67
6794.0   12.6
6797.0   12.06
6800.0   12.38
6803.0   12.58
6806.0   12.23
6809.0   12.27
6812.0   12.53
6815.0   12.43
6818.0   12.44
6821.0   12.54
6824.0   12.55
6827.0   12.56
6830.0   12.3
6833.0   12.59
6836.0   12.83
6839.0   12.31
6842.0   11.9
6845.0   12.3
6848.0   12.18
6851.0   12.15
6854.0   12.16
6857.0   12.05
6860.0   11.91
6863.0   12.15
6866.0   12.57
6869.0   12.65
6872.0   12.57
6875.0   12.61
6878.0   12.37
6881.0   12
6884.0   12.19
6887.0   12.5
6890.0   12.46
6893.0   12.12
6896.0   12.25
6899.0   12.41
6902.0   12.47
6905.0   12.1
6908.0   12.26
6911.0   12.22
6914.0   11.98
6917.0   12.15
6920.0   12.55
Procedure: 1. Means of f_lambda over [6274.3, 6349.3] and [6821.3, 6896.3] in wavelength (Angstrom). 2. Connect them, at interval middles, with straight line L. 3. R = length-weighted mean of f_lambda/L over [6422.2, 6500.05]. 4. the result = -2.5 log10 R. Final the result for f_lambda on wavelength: 0.01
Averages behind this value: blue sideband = 13.2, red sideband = 12.3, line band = 12.8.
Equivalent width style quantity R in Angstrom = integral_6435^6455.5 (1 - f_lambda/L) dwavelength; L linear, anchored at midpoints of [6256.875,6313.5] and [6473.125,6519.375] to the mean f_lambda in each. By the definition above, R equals 0.3 Angstrom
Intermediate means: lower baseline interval 13.2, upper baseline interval 12.9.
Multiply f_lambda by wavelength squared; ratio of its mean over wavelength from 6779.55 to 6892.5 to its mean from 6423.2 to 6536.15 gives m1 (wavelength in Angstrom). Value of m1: 1.1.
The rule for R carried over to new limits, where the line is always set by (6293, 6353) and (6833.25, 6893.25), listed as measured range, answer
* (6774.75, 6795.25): -0.3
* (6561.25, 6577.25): 0.5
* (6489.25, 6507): 0.3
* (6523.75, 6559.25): -0.7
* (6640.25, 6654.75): -0.2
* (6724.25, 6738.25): -0.2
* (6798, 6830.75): -0.2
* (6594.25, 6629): -0.7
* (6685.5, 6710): -0.2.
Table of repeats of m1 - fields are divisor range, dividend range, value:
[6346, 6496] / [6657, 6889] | 1.07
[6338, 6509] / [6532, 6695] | 1.05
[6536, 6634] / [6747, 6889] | 1.04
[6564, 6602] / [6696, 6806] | 1.02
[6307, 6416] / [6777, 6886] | 1.10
